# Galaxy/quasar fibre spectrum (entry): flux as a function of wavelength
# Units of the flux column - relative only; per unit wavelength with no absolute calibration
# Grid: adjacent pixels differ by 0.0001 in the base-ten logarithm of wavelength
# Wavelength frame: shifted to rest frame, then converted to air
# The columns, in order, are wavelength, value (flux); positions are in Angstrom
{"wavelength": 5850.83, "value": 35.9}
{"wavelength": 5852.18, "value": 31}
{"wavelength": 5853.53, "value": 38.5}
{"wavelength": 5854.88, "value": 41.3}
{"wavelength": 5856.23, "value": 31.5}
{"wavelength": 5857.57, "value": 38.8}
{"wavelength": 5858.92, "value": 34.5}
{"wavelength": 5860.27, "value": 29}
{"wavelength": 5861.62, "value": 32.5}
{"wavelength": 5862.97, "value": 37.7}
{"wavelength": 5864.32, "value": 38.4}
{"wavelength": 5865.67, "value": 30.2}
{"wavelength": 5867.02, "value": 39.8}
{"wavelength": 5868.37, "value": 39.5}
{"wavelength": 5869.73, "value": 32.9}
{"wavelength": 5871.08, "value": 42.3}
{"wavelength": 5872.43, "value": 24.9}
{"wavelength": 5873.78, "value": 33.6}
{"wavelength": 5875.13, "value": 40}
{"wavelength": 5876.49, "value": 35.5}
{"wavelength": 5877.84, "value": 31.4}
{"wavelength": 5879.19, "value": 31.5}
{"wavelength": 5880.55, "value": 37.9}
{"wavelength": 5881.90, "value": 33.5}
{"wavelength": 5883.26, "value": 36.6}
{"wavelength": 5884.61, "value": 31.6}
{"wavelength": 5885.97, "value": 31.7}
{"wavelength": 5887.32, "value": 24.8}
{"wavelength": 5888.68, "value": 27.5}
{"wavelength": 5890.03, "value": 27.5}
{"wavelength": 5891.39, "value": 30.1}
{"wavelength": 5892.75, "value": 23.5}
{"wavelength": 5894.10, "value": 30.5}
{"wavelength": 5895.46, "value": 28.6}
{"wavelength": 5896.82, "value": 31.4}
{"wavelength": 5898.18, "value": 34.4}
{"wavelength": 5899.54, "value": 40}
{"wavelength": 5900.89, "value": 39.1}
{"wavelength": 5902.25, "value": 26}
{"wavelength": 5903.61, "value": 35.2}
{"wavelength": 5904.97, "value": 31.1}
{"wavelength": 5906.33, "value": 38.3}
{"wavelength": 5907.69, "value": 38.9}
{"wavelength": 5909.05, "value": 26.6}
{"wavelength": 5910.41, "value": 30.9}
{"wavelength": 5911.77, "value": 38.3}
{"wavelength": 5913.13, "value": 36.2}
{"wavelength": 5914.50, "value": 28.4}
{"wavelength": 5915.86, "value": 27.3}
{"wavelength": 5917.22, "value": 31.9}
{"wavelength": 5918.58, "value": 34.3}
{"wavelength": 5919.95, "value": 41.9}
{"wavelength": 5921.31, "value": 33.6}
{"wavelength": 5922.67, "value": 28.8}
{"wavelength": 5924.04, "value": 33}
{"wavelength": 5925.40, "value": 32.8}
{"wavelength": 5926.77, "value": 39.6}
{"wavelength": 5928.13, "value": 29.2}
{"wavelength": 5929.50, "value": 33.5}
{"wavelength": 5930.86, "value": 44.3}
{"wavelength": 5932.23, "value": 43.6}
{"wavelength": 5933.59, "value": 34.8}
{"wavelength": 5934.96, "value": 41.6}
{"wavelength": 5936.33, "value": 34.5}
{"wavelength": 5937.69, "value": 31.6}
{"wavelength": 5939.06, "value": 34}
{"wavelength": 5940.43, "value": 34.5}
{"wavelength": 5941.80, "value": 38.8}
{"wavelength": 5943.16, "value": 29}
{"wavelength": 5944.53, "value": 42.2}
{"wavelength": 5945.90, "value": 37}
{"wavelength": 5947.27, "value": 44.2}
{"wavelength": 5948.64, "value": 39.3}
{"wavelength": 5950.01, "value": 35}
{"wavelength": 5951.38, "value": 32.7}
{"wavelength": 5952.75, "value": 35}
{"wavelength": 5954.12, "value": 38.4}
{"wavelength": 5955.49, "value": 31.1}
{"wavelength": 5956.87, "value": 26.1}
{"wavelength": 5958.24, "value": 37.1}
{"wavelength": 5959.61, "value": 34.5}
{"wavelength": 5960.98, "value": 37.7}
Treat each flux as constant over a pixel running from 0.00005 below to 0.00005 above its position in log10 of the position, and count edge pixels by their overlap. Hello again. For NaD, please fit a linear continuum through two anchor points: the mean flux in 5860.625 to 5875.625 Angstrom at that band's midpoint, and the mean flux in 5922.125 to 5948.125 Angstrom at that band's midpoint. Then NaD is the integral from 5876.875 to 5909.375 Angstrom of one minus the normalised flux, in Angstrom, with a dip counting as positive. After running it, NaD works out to 3.3 Angstrom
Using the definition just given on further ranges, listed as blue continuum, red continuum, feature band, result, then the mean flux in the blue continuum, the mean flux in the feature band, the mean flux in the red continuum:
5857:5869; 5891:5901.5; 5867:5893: 0.87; 35.6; 32.8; 32.2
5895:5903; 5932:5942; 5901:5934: 0.59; 33.4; 34.2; 36.3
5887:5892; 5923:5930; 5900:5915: -1.64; 27.6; 33.7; 33.3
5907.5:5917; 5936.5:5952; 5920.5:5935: -0.69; 32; 35.7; 36.2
